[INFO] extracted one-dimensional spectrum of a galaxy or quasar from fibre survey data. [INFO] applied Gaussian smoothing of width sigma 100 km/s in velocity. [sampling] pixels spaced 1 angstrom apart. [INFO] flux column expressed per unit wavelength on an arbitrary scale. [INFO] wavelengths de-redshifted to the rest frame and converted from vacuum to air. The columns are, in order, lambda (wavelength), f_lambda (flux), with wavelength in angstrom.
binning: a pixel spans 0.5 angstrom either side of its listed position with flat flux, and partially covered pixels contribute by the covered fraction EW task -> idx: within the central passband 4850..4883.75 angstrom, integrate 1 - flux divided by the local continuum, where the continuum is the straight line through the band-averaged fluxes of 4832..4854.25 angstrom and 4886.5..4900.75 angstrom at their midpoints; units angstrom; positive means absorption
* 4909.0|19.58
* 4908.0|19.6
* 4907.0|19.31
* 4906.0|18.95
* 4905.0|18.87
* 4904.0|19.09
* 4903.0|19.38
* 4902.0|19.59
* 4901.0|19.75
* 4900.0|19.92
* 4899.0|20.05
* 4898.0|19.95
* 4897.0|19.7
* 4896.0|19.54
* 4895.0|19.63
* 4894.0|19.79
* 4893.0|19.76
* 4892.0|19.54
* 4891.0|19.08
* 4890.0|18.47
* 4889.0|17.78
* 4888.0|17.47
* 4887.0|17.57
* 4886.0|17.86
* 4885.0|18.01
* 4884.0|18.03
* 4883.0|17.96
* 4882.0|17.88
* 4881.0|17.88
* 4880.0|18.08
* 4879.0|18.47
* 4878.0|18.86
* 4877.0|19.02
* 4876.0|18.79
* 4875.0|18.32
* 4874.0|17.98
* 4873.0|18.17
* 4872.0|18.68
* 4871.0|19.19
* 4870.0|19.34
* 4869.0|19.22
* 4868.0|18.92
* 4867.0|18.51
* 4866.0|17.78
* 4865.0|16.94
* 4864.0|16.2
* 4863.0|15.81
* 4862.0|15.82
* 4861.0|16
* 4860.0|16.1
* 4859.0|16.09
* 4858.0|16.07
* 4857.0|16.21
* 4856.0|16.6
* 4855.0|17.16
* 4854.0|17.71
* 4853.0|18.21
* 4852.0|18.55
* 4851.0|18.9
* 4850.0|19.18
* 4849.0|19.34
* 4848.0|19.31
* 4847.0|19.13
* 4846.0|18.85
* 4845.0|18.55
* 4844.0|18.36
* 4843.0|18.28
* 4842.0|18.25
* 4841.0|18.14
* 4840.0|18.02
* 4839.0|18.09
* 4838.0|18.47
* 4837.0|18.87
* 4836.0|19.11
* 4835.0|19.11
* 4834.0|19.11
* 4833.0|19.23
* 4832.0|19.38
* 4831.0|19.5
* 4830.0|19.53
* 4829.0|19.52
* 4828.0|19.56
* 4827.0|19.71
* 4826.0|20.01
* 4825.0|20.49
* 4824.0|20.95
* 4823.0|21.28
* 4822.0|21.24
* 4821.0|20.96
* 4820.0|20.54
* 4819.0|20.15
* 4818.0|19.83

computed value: 2.07 angstrom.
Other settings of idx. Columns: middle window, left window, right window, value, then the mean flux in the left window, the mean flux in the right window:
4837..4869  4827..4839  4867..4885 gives 1.9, 19.2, 18.5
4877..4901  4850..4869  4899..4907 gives -0.1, 17.2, 19.4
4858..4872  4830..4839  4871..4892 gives 0.9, 19.1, 18.3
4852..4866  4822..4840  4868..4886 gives 1.7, 19.5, 18.5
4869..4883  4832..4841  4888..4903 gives 0.5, 18.8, 19.4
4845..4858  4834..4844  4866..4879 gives 0.3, 18.5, 18.7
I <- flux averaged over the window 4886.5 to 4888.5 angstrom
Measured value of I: 17.5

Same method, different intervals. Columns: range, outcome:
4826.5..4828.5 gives 19.6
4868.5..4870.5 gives 19.3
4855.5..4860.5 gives 16.2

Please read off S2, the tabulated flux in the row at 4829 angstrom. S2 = 19.52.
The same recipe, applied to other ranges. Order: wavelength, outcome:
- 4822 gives 21.24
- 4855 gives 17.16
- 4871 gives 19.19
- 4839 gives 18.09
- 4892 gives 19.54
